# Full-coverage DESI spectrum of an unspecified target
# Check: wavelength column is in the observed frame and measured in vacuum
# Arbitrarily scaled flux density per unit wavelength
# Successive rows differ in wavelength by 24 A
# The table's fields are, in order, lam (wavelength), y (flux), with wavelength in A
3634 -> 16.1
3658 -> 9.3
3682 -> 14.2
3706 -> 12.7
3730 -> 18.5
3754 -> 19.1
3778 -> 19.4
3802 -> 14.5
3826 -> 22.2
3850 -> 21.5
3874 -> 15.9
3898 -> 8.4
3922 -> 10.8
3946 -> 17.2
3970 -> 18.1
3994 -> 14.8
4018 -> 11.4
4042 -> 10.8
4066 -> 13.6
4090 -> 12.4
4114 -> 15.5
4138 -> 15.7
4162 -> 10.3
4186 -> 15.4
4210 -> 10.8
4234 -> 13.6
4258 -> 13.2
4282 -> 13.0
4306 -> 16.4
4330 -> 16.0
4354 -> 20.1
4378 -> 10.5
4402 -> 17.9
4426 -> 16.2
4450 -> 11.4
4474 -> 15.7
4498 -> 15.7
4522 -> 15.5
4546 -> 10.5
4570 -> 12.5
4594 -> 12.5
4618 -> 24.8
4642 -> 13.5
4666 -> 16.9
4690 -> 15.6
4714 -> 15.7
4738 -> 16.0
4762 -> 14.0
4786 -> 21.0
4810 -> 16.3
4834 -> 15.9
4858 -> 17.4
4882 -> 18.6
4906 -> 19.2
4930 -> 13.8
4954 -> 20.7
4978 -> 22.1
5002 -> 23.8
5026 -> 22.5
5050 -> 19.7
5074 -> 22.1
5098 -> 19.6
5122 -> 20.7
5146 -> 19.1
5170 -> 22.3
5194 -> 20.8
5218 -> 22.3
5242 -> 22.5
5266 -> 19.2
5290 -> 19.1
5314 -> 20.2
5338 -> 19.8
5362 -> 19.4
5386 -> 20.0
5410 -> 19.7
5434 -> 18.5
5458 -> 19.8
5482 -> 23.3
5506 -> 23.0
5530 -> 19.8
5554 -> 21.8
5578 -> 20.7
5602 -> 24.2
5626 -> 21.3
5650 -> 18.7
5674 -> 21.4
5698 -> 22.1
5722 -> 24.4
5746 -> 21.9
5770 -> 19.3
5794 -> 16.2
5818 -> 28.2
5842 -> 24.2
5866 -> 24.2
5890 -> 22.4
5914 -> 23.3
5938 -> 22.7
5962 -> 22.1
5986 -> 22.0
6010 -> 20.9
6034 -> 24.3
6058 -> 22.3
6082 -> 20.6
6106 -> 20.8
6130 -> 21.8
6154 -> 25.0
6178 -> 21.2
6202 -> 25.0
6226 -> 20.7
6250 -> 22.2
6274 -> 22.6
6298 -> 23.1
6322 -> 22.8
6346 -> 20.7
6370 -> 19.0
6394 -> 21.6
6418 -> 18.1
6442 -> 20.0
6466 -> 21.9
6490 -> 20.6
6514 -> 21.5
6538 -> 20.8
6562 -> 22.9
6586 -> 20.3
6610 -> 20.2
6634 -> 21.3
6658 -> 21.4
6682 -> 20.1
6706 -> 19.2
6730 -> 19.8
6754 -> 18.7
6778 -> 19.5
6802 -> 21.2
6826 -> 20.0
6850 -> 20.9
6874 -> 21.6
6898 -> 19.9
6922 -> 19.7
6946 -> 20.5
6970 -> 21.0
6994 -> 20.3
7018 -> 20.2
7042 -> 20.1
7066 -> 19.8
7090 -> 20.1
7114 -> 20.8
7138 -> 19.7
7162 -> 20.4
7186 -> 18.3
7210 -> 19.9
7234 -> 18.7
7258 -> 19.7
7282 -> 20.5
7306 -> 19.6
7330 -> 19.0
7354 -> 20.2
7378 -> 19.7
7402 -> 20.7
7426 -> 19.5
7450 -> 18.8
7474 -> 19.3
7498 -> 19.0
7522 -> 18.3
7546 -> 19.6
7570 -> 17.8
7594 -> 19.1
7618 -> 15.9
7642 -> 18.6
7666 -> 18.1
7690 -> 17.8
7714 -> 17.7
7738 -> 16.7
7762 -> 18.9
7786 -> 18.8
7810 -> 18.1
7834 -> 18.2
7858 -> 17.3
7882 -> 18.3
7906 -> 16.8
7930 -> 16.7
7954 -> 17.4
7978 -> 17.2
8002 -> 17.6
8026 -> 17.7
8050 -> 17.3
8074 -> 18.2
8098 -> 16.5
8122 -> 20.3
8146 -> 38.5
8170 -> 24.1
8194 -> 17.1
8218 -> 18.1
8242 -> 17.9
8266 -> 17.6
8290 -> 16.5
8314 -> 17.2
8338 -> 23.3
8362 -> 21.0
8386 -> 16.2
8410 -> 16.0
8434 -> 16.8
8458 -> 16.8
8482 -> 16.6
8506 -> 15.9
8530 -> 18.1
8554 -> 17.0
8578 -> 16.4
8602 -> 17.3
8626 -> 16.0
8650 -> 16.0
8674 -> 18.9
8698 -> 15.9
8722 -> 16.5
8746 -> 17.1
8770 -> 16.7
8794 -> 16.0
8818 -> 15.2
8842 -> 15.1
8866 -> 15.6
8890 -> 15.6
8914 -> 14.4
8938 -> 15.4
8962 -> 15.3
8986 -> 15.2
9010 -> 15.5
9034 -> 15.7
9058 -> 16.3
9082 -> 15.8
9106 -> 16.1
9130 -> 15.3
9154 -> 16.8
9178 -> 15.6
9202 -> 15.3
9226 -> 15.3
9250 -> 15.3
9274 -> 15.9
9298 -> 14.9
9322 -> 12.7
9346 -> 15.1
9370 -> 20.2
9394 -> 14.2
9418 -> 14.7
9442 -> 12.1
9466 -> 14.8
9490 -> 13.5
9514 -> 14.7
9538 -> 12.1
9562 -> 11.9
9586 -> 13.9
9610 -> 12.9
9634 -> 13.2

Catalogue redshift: 0.240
